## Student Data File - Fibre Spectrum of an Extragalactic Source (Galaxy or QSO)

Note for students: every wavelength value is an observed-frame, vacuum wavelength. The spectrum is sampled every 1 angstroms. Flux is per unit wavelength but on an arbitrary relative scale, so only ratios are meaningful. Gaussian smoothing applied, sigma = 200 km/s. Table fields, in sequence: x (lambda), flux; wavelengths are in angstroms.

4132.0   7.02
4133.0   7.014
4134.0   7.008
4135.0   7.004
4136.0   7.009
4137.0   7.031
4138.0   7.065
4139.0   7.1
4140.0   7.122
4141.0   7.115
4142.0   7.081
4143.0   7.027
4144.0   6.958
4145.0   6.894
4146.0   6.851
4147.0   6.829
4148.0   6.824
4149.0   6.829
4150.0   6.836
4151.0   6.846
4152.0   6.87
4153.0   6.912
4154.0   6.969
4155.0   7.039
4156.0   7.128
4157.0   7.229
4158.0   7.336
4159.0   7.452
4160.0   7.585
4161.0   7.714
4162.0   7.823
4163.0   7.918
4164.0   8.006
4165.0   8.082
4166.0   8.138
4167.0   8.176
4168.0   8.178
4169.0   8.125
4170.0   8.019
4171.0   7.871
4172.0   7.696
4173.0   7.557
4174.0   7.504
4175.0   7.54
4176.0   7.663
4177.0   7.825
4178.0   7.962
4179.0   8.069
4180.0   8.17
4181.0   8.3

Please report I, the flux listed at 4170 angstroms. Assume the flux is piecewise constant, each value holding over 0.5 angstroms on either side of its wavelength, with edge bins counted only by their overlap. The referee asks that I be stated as 8.019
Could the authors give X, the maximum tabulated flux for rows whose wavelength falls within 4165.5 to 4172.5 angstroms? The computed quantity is 8.178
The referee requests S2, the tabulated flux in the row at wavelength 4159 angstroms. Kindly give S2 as 7.452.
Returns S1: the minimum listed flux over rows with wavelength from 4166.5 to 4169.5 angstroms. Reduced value 8.125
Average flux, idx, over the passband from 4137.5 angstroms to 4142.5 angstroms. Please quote 7.1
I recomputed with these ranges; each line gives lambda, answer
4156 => 7.128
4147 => 6.829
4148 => 6.824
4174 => 7.504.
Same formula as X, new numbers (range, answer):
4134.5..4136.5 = 7.009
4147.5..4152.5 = 6.87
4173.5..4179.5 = 8.069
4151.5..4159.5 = 7.452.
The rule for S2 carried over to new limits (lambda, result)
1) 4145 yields 6.894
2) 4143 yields 7.027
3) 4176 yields 7.663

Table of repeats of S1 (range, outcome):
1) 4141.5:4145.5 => 6.894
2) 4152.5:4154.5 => 6.912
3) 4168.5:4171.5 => 7.871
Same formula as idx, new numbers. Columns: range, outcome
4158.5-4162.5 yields 7.64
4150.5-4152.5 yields 6.86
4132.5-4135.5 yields 7.01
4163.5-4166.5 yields 8.08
